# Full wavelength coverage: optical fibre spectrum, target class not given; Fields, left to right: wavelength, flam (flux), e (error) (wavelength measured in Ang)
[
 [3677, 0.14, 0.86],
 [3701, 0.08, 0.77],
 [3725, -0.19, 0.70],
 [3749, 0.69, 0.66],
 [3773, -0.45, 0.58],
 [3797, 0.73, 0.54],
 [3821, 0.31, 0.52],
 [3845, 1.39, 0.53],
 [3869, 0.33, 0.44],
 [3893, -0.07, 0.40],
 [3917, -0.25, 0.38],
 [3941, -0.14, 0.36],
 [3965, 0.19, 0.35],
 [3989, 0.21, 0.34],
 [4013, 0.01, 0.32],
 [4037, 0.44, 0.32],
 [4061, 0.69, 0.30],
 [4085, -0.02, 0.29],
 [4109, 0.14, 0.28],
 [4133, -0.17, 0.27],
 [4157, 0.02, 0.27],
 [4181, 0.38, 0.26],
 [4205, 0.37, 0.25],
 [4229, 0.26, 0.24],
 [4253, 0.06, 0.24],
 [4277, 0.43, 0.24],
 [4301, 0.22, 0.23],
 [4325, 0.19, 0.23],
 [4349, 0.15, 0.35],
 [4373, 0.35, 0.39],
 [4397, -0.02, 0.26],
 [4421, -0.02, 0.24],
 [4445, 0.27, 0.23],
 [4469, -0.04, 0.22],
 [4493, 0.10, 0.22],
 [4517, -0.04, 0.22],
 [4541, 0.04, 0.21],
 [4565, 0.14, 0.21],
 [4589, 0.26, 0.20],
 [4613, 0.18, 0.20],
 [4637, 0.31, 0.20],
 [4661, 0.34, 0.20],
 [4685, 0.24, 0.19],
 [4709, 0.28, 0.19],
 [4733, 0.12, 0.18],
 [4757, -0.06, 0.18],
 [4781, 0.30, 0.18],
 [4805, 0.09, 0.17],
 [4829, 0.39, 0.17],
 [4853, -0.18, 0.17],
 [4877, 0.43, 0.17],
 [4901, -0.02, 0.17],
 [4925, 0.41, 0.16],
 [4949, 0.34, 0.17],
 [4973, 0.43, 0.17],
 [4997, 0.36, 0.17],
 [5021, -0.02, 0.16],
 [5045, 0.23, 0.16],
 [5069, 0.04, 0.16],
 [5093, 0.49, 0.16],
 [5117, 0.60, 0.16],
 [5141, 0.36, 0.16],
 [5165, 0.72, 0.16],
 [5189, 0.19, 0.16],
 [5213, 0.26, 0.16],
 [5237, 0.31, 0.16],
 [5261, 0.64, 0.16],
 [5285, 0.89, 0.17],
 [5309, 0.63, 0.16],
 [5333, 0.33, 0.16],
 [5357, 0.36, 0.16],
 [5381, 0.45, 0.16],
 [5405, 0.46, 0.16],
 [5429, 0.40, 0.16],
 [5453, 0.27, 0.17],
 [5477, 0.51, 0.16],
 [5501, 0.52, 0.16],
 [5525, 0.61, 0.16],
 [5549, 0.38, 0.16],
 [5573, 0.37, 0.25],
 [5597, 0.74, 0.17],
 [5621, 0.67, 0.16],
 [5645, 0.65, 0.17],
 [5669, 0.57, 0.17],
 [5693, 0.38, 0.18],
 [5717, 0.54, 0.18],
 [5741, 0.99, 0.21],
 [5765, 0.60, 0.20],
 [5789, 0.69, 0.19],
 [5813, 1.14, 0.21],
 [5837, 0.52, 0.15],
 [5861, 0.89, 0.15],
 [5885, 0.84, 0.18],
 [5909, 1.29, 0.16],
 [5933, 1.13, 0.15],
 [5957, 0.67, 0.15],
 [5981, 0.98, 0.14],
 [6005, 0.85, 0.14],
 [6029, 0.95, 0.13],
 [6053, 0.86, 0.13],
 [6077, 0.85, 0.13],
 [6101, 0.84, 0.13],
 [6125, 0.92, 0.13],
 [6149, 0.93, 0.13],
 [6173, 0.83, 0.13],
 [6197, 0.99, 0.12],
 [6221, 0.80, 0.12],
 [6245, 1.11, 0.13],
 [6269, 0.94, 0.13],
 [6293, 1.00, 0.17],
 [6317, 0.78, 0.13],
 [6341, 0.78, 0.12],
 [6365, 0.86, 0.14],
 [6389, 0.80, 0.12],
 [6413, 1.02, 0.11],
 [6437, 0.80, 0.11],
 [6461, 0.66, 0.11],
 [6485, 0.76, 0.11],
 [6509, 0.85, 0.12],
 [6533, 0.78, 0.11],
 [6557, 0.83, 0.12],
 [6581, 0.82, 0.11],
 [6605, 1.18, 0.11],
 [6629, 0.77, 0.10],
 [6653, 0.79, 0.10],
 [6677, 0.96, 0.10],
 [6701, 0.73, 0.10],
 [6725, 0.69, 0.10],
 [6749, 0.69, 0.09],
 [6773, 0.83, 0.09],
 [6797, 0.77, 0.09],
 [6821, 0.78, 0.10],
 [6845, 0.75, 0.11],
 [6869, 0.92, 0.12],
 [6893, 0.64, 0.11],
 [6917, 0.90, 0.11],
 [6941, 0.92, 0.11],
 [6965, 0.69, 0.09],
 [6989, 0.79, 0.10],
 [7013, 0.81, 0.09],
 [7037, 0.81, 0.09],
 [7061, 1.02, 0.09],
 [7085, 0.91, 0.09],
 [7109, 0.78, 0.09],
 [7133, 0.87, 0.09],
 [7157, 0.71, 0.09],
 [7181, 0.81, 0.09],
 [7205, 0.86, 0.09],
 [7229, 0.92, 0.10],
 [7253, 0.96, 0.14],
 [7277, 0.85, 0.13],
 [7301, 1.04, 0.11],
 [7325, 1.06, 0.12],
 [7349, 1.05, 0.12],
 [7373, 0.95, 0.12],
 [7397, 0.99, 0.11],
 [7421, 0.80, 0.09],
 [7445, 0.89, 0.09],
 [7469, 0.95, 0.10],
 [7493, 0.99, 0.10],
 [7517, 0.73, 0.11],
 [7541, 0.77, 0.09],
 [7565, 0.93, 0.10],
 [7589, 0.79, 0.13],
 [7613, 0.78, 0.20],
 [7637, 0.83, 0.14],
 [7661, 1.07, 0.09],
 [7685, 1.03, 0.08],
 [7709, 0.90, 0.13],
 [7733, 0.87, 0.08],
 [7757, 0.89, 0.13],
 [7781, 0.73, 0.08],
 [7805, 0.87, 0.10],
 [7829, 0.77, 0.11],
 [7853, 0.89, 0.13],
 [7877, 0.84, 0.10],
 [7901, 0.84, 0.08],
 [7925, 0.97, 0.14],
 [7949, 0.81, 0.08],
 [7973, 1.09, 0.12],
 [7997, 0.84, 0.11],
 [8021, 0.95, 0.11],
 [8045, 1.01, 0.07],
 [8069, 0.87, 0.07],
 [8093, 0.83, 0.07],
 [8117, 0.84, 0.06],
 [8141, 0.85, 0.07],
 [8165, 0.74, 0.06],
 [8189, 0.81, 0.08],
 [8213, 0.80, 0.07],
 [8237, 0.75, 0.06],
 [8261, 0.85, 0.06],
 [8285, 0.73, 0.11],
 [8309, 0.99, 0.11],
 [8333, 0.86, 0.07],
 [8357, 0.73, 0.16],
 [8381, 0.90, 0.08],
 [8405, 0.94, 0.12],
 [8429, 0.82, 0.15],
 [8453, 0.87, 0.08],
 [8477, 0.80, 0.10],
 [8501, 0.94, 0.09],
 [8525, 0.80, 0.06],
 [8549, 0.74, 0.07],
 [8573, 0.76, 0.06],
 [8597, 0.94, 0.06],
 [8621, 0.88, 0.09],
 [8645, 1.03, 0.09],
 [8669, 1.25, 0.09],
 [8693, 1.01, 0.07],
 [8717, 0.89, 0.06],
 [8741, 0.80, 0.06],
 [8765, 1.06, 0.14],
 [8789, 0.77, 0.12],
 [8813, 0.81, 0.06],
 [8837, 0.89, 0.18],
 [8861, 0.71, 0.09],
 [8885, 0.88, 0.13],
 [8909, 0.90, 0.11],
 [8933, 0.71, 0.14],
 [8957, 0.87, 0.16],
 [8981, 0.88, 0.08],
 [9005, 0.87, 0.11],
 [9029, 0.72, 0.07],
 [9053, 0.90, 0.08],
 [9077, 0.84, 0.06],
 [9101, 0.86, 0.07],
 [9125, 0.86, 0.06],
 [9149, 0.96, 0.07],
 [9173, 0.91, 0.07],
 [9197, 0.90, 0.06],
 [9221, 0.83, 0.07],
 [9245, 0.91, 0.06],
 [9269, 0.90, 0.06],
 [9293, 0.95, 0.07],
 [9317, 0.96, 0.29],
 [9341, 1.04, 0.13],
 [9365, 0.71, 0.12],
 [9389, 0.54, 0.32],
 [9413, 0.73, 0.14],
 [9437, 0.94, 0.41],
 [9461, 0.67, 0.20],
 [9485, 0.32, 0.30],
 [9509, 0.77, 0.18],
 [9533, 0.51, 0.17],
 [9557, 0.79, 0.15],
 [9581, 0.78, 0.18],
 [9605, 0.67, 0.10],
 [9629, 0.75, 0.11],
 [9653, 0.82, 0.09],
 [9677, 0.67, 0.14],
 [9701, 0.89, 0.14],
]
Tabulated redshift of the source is 0.321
